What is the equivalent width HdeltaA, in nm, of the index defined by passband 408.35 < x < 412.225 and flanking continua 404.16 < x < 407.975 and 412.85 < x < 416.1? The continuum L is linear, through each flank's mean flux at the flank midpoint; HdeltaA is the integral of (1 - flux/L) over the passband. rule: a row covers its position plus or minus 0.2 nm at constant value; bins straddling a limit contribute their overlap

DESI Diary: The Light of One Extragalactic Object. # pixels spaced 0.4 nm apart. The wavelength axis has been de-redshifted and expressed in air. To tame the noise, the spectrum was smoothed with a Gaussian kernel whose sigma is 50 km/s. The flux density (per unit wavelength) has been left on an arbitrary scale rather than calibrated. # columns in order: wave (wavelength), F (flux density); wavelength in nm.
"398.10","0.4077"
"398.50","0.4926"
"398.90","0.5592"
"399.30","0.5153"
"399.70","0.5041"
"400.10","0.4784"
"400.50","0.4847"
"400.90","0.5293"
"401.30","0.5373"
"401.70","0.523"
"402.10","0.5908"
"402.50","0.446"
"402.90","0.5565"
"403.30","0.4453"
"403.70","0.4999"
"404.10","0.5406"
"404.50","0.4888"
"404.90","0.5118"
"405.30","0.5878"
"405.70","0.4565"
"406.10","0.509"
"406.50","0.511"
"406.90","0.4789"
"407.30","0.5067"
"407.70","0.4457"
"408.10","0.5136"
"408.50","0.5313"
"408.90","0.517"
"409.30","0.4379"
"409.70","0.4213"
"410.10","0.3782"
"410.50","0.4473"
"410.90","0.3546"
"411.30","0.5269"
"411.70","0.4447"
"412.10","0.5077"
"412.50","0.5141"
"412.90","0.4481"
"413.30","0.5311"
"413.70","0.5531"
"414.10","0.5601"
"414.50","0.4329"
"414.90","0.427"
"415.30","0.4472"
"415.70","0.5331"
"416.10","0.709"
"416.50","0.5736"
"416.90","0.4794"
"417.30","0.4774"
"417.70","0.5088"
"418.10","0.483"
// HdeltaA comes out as 0.38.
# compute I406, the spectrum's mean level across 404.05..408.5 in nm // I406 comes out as 0.505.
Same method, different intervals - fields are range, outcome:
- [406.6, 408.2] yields 0.486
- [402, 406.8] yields 0.51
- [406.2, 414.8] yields 0.479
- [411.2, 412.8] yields 0.493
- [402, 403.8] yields 0.504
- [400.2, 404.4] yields 0.514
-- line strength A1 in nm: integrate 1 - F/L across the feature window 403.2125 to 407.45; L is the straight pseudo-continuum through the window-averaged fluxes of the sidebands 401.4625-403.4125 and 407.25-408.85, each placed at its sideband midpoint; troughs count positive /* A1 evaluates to 0.025 nm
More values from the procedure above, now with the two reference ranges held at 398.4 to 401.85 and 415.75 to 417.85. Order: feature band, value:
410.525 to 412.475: 0.27 nm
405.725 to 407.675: 0.13 nm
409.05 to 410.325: 0.28 nm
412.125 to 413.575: 0.11 nm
